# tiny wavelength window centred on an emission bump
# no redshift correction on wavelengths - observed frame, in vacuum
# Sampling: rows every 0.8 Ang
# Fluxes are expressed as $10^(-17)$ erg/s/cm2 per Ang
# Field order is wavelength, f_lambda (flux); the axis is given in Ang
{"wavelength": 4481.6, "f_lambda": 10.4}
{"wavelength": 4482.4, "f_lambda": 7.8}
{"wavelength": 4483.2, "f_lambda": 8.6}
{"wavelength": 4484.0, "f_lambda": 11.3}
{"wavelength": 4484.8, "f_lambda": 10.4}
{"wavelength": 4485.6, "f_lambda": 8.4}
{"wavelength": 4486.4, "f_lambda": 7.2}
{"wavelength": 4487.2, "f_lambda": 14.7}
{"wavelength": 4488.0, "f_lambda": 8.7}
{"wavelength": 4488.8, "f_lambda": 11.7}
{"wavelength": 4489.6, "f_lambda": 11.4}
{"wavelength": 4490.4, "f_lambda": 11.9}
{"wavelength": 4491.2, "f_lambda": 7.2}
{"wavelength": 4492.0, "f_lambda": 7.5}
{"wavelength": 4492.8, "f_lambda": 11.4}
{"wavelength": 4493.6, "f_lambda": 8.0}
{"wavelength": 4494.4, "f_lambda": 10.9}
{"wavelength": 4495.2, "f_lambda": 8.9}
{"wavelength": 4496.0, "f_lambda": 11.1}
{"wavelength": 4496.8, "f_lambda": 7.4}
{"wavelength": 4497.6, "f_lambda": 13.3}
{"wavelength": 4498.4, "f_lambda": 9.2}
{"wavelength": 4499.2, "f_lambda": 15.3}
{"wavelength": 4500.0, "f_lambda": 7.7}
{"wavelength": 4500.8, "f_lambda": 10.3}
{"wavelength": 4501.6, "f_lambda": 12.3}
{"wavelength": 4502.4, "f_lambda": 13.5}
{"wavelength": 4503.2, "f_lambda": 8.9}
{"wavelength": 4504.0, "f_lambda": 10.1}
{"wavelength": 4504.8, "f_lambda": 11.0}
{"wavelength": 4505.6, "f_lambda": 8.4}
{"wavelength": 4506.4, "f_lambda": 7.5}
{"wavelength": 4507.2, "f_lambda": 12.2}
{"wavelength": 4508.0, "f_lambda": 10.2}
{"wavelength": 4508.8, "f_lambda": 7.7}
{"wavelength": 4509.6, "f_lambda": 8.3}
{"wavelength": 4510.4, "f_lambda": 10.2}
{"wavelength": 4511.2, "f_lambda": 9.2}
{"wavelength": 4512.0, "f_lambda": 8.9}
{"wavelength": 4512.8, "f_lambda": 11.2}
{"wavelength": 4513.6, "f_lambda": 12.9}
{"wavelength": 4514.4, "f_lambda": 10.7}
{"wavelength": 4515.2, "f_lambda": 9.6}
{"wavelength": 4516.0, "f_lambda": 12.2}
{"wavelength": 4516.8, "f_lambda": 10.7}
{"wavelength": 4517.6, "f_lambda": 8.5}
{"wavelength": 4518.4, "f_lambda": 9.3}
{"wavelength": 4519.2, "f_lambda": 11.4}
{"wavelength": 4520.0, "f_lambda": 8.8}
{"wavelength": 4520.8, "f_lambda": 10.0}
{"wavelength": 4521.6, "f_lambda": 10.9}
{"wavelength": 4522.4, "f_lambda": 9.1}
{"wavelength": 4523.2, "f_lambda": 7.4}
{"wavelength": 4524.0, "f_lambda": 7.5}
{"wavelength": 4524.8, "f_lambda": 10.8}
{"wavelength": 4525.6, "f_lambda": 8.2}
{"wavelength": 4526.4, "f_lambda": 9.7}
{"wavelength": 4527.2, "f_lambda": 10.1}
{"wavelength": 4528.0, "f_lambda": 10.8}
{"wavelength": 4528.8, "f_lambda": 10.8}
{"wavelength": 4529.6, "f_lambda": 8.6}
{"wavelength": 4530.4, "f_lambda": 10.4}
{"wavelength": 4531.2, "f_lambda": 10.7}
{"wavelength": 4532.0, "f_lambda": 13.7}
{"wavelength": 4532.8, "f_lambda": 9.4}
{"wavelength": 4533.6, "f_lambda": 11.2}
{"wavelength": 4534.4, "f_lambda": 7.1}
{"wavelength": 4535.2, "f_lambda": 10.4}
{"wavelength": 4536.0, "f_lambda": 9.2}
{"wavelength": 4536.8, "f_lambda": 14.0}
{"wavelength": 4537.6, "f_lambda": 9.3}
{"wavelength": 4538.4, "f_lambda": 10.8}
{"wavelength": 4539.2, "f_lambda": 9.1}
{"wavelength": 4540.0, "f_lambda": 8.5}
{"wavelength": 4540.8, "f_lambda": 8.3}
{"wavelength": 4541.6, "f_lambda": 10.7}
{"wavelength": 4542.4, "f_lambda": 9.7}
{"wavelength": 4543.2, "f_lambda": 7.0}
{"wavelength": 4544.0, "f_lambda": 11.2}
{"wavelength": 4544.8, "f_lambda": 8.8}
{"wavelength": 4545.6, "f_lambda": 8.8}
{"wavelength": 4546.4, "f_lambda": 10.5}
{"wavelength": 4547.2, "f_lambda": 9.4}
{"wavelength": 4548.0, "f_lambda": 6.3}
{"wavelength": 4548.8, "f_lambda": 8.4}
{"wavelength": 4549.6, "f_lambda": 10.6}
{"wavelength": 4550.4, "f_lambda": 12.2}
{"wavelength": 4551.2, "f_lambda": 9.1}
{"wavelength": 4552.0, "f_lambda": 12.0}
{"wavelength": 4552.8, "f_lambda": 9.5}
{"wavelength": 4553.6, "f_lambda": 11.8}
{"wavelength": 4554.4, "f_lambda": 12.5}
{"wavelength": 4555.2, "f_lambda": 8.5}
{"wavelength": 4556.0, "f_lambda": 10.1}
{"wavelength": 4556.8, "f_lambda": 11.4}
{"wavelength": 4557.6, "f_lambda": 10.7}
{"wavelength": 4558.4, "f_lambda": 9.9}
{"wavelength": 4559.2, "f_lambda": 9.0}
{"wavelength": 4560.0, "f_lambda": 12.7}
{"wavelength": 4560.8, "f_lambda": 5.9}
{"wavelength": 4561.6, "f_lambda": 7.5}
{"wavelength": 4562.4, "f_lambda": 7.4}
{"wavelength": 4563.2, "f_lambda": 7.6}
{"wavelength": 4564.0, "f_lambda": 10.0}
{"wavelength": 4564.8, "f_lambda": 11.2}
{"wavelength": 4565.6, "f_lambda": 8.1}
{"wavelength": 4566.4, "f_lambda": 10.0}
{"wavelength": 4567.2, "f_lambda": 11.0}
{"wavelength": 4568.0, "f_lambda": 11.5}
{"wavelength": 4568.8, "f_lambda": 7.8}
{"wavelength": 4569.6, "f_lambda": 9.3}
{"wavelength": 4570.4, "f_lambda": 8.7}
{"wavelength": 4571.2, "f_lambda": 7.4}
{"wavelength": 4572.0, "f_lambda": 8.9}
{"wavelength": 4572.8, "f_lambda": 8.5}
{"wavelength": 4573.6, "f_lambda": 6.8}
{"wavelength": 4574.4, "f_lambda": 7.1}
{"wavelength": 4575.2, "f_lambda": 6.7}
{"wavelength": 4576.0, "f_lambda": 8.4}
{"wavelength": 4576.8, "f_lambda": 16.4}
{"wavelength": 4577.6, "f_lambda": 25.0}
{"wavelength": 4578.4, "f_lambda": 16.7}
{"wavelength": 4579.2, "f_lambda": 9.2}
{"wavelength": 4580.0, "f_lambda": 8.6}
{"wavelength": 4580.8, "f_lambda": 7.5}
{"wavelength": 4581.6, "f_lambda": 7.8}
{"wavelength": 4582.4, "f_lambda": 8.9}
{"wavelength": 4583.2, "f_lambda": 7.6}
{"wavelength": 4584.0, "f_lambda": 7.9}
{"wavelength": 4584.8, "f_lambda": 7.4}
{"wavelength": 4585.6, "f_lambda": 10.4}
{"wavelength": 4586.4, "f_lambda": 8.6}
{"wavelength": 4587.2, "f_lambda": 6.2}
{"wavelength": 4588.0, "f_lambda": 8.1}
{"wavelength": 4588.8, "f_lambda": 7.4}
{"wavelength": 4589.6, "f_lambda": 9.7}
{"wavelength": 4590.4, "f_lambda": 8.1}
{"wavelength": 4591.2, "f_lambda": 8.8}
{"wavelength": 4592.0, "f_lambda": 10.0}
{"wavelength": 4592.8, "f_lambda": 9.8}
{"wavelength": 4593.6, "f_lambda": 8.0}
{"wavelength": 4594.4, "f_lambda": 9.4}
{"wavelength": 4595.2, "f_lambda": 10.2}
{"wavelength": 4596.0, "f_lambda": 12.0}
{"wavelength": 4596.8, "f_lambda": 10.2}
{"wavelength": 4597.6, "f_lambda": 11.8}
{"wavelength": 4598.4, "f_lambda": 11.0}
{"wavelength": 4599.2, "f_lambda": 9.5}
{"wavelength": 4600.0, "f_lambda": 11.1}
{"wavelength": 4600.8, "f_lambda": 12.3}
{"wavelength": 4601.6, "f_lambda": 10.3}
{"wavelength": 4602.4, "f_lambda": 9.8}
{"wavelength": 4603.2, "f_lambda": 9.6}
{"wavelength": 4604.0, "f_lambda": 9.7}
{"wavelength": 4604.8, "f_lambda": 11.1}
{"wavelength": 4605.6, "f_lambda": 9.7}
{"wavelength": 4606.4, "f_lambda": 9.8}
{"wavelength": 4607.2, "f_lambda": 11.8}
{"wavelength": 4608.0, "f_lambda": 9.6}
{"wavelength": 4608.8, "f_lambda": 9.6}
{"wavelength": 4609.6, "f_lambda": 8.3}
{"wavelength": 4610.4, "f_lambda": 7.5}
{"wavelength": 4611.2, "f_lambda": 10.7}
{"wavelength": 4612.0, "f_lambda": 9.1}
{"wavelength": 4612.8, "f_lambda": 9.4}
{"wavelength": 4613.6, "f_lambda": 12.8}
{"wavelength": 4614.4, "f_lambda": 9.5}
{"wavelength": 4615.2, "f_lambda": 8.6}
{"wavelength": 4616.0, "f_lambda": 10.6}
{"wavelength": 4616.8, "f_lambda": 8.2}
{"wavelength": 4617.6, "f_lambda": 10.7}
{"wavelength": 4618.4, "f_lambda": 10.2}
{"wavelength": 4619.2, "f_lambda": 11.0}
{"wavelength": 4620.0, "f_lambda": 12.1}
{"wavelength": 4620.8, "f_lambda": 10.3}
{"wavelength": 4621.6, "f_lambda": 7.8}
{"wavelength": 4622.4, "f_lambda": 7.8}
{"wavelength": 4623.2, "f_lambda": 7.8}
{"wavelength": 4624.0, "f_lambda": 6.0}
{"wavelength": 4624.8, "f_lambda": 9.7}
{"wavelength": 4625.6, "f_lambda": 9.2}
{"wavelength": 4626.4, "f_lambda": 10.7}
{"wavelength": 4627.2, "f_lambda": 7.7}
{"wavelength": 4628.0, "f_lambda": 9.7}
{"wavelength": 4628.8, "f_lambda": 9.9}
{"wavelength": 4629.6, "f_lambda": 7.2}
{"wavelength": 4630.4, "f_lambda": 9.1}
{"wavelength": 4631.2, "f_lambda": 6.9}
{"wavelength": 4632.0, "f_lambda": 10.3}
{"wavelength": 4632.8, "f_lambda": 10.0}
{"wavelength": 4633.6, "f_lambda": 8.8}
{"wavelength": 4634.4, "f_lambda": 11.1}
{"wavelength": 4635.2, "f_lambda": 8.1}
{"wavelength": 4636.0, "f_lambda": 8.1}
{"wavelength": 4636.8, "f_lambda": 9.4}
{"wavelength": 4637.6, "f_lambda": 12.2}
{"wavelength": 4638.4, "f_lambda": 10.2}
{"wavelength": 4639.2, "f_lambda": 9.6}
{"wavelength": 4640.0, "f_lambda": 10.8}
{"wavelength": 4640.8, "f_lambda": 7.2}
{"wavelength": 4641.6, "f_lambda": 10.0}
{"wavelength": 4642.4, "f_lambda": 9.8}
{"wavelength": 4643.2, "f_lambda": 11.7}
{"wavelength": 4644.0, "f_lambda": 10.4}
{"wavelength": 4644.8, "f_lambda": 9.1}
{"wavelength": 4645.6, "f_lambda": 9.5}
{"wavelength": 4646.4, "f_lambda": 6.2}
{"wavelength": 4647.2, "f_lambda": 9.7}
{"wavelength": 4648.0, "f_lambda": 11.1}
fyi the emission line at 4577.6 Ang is H-gamma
